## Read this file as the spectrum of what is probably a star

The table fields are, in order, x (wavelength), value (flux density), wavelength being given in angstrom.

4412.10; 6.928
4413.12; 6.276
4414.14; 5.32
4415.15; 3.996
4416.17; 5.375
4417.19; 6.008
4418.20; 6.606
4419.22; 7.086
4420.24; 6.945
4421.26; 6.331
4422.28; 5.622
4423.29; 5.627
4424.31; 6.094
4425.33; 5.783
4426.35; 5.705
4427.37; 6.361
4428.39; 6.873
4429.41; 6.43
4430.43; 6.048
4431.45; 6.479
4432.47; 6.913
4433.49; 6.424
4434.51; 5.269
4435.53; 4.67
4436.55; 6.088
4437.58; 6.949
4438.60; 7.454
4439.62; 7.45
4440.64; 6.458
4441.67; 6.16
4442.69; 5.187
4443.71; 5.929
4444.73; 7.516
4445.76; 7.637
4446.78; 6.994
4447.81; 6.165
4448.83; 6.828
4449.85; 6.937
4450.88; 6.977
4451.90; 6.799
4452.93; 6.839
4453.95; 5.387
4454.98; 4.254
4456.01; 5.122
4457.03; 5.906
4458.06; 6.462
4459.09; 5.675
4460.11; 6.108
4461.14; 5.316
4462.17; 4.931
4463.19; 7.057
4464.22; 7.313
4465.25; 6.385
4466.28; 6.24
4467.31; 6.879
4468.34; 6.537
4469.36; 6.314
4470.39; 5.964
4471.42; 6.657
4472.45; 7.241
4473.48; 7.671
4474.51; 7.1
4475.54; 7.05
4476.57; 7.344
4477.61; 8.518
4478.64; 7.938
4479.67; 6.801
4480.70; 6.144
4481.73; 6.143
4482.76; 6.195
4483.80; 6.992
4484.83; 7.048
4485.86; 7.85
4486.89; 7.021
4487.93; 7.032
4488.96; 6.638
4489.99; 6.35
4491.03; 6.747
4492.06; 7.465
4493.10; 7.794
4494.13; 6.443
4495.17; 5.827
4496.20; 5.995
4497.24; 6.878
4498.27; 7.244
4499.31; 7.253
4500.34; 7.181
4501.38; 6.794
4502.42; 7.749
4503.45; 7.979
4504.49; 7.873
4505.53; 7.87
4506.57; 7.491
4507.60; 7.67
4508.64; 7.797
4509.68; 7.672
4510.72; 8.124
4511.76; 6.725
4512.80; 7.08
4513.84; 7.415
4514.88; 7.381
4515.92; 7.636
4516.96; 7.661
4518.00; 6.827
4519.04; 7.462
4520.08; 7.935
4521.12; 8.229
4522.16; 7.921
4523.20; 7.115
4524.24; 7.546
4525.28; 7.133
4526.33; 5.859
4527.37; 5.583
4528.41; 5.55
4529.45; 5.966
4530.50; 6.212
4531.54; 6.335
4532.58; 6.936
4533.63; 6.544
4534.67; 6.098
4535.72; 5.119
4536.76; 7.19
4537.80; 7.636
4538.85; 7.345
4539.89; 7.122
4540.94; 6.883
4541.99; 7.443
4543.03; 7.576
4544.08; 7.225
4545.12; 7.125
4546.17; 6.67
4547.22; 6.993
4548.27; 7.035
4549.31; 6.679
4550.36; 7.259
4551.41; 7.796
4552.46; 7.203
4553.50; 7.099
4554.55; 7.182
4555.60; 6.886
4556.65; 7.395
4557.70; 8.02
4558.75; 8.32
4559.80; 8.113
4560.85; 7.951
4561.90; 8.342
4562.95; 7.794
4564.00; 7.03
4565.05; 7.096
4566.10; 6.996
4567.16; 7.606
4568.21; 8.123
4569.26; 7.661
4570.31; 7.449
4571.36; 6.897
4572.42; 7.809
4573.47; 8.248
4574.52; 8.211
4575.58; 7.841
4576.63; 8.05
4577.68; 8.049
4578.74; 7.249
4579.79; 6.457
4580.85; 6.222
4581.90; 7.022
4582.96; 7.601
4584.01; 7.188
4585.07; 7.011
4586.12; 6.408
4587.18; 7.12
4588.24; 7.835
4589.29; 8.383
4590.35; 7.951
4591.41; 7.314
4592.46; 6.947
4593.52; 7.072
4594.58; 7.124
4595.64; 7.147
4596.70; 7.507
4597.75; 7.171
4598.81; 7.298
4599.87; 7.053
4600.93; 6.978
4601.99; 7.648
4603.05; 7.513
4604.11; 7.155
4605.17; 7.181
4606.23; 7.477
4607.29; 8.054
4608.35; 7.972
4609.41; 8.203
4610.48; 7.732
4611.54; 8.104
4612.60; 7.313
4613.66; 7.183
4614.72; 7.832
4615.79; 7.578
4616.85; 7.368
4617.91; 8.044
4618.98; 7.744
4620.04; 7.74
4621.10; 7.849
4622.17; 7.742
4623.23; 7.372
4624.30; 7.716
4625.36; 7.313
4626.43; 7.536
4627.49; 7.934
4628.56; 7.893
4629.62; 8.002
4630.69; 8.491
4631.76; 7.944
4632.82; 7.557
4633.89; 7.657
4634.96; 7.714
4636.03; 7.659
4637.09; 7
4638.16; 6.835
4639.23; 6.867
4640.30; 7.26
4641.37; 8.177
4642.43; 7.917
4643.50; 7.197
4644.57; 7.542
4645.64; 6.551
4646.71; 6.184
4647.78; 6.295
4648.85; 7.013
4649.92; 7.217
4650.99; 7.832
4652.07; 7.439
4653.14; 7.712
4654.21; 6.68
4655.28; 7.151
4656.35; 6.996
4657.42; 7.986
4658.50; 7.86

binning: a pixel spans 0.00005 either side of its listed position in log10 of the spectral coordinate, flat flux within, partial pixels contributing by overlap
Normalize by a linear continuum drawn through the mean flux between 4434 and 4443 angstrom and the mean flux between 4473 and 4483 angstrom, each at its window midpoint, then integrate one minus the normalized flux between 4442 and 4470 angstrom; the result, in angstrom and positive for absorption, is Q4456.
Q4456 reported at 1.4 angstrom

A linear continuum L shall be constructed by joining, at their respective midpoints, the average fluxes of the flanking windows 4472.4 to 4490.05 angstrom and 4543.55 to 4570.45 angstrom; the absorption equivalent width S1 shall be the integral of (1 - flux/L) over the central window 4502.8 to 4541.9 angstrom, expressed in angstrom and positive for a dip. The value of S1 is 0.8 angstrom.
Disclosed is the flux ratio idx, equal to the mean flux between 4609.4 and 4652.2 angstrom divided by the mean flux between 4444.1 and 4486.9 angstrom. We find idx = 1.14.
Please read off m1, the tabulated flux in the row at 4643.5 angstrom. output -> 7.197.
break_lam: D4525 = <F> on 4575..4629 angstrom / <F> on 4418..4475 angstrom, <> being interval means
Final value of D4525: 1.18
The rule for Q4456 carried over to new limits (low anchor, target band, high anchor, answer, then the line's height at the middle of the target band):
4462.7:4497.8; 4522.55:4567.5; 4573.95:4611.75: 0.88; 7.19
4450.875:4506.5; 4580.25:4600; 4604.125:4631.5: 0.78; 7.53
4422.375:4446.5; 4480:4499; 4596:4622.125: -0.16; 6.72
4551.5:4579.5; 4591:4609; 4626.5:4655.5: 0.46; 7.53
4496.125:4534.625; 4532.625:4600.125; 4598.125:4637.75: 0.70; 7.39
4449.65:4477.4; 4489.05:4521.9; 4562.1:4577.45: -1.92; 6.9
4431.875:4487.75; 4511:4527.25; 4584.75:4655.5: -0.98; 6.88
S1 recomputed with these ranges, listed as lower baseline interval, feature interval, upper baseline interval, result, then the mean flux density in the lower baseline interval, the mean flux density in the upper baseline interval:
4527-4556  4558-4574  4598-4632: -1.4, 6.82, 7.65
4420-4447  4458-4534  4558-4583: -0.4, 6.34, 7.59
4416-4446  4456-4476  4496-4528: 1.0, 6.31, 7.33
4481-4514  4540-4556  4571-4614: 0.3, 7.13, 7.43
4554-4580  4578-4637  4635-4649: -1.0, 7.64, 7.14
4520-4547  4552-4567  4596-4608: -1.0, 6.84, 7.38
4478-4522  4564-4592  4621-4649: -0.4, 7.21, 7.45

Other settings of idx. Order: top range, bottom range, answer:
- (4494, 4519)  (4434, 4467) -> 1.16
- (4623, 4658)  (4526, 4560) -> 1.07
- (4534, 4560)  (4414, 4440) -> 1.16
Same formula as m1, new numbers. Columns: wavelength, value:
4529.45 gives 5.966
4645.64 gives 6.551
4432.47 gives 6.913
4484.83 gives 7.048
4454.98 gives 4.254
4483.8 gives 6.992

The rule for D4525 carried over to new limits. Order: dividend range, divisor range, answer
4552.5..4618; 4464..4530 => 1.06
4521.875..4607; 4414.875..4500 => 1.11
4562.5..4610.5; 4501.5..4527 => 0.99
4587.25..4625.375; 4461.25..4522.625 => 1.06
